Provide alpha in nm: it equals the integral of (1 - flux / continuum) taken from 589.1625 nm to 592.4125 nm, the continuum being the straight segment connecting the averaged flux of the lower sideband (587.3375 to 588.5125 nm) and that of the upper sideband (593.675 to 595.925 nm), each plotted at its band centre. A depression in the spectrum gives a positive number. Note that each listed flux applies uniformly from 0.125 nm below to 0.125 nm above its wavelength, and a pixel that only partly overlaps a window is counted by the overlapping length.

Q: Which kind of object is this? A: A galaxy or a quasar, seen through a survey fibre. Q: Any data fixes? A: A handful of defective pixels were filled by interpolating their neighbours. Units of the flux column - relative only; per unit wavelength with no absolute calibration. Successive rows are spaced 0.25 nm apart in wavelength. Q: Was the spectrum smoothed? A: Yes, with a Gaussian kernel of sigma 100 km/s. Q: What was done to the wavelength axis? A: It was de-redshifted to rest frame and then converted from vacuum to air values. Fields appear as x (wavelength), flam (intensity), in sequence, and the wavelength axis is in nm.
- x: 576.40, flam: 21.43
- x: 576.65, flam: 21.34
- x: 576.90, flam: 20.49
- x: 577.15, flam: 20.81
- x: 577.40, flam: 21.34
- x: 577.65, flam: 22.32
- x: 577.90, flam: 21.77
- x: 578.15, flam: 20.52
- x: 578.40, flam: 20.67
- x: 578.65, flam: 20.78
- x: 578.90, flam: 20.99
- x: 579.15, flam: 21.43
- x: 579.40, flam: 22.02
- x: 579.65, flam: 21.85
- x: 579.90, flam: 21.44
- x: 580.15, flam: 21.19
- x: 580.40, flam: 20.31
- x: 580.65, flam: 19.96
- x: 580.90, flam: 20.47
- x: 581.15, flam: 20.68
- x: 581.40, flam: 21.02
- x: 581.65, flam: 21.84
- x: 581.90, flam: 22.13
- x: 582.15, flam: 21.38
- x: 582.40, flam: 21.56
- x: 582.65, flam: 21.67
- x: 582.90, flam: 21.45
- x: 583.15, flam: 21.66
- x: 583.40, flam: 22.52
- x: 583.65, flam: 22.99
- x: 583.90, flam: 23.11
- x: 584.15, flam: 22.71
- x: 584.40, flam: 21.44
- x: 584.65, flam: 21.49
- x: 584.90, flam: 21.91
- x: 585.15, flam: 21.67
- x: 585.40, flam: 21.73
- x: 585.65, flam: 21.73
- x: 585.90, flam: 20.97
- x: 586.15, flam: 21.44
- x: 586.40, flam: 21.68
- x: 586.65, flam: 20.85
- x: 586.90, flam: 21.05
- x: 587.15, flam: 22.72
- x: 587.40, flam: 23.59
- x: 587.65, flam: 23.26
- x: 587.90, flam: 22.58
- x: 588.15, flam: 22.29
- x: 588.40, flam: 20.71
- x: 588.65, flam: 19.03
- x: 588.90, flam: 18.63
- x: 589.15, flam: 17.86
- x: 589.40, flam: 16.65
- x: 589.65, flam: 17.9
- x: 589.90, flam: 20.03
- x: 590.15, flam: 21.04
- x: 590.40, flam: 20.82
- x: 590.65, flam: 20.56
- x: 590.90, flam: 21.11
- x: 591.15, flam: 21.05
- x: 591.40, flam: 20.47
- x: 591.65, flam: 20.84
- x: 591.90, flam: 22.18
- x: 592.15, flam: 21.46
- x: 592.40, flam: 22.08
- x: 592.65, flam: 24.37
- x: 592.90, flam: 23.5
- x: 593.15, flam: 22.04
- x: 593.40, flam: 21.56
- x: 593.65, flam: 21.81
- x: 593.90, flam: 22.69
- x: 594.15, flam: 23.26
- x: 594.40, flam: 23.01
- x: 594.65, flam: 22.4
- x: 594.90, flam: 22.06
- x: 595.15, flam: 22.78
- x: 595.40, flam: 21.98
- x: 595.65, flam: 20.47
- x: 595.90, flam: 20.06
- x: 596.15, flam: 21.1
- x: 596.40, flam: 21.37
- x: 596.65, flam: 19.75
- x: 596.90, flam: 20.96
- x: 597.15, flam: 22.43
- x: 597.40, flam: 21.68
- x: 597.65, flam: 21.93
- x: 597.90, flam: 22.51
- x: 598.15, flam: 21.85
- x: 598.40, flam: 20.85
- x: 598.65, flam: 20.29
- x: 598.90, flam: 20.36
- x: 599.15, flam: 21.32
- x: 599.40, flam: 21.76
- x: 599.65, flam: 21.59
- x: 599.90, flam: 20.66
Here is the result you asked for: 0.290 nm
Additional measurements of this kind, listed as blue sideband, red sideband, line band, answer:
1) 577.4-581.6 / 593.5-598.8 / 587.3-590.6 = 0.17 nm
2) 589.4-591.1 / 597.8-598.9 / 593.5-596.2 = -0.17 nm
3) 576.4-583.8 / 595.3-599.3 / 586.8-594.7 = -0.03 nm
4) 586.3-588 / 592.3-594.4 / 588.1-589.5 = 0.21 nm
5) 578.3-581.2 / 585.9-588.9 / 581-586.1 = -0.12 nm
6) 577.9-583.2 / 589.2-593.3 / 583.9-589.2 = -0.11 nm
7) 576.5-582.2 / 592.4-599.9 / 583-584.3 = -0.08 nm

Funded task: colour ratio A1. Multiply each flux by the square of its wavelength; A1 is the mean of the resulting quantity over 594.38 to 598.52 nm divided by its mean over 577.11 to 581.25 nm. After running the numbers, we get 1.1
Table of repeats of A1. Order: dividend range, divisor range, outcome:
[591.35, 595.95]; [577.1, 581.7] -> 1.10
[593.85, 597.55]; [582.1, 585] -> 1.03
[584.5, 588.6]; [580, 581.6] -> 1.08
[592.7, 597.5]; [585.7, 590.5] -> 1.08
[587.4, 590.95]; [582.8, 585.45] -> 0.93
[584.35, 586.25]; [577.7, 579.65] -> 1.04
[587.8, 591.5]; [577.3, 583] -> 0.97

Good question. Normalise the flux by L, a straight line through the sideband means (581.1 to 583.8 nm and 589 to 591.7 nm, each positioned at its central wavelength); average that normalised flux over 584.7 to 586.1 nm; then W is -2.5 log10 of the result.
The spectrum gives -0.03 mag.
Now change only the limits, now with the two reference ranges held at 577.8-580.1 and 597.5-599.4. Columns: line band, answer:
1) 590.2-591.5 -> 0.03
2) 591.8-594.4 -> -0.06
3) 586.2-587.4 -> -0.02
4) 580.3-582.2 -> 0.02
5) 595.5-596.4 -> 0.03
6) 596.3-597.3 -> 0.01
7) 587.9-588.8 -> 0.02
